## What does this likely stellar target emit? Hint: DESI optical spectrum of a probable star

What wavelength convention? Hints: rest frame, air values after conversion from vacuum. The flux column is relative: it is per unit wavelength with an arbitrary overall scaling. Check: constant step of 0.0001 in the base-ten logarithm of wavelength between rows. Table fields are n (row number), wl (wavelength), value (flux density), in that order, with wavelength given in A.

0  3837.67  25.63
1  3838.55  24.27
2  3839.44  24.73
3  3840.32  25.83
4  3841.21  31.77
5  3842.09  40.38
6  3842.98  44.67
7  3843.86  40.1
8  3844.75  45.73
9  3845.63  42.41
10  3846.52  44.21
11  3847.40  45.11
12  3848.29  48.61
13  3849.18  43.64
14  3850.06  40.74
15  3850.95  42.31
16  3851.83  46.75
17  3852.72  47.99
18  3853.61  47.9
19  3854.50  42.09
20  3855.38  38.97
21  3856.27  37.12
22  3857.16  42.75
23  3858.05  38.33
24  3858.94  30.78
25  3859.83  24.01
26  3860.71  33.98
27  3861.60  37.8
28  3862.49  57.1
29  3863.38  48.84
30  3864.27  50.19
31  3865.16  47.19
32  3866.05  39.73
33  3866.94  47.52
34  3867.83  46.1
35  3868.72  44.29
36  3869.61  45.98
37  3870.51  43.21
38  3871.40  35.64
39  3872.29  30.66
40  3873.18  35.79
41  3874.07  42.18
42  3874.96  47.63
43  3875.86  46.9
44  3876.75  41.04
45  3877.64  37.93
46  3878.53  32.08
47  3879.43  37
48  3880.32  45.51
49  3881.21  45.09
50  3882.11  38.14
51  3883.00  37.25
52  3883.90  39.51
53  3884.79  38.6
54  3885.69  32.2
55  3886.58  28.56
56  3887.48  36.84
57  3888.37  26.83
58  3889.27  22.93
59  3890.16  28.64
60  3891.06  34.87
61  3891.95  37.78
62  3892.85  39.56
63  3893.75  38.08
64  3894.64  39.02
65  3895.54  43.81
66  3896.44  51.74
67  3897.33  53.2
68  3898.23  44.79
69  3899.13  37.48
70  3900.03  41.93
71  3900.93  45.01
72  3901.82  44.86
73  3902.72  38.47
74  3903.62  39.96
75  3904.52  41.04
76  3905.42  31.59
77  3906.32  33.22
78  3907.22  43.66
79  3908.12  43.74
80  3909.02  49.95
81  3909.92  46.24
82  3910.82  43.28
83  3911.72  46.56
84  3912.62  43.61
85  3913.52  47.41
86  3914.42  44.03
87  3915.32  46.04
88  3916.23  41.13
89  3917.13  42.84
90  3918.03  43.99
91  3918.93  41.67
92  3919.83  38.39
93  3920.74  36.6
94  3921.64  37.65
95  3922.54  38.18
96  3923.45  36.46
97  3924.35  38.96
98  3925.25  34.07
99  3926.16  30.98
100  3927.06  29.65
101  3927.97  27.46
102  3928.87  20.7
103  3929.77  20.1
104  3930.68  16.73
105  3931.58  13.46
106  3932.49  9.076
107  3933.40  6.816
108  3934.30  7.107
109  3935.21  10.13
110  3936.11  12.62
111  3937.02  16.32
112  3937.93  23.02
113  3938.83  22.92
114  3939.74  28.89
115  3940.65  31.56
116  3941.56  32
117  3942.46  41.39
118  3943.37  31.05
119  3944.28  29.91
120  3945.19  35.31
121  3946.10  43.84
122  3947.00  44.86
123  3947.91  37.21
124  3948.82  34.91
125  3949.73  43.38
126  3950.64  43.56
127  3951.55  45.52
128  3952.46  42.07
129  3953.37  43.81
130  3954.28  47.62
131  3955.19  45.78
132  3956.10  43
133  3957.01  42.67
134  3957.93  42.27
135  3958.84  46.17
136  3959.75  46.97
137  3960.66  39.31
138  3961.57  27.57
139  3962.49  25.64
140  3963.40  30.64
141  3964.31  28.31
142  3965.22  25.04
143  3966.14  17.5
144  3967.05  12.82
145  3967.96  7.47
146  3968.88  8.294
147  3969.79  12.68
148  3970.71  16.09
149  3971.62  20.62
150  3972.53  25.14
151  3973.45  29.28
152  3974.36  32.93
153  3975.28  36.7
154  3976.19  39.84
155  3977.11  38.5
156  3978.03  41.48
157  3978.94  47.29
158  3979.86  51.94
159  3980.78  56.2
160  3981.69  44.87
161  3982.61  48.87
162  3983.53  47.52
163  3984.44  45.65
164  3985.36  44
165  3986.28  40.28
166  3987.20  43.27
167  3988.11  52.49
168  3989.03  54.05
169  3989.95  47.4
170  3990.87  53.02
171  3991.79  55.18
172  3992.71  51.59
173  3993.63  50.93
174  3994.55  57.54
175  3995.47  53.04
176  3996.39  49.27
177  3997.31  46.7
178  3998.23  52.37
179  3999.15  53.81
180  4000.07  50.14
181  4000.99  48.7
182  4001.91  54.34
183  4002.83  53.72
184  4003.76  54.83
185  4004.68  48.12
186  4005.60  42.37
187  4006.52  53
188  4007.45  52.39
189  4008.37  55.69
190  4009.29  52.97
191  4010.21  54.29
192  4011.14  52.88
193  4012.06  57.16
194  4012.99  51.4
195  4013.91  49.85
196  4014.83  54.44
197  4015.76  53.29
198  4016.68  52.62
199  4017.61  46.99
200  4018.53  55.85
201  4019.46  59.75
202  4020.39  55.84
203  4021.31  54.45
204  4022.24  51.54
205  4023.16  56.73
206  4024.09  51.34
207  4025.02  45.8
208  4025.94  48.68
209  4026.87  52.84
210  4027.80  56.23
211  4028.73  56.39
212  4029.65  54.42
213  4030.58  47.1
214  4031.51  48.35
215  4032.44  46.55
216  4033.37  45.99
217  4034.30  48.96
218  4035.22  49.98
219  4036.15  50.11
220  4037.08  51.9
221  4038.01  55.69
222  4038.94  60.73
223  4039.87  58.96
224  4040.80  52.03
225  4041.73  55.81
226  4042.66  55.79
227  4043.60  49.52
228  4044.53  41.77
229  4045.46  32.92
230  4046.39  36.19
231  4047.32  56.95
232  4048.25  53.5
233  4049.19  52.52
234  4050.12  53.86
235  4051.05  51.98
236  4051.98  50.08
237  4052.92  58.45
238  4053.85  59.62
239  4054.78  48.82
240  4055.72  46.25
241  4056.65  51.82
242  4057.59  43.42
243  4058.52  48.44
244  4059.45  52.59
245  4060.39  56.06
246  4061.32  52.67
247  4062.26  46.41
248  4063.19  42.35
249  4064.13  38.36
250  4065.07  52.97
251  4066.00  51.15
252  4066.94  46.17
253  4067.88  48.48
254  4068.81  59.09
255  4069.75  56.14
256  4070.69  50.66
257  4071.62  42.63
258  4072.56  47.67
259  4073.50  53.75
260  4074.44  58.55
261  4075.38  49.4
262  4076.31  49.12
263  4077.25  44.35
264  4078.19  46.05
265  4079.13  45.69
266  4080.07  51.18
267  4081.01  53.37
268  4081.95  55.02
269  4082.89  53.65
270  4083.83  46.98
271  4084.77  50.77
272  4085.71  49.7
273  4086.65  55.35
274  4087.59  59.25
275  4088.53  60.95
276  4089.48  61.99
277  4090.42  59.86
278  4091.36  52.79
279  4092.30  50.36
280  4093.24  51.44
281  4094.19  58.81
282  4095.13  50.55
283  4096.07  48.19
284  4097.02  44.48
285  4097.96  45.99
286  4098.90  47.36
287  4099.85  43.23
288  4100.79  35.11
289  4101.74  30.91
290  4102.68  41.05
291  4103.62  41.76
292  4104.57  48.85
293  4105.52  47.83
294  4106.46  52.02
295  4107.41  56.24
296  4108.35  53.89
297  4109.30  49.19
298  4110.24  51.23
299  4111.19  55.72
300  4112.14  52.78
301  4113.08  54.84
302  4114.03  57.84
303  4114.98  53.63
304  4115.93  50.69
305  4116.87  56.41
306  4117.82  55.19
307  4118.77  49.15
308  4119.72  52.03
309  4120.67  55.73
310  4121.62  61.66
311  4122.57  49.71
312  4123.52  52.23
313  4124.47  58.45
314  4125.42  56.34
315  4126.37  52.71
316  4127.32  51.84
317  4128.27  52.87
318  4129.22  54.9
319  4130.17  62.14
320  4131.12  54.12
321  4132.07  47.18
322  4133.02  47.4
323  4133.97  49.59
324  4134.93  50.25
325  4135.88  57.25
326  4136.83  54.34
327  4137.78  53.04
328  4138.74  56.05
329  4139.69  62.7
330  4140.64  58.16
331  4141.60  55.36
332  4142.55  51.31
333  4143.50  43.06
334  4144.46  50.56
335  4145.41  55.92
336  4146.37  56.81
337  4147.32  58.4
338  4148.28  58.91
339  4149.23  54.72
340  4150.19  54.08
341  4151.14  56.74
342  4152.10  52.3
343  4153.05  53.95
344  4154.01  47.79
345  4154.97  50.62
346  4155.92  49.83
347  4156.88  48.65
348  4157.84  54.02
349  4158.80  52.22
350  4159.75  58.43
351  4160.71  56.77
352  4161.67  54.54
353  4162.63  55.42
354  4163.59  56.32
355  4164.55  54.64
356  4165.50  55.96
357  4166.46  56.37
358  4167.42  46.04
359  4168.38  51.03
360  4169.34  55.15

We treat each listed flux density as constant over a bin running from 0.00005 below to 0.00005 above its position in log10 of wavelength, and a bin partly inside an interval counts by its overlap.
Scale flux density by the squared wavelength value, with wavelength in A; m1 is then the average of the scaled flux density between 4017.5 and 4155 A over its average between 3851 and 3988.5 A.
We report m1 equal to 1.53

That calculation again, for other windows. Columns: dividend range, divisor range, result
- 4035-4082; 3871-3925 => 1.37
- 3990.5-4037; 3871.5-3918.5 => 1.37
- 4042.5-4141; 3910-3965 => 1.62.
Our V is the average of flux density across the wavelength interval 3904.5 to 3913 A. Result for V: 42.3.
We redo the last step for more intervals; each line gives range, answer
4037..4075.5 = 50.8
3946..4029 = 44.4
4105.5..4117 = 53.4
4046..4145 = 51.4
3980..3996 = 49.8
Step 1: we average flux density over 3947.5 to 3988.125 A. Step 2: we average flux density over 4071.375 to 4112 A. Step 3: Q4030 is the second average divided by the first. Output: 1.38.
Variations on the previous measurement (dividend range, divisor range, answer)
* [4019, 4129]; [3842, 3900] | 1.26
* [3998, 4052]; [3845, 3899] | 1.28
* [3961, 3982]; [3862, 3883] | 0.69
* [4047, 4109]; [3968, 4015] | 1.11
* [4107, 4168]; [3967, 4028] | 1.16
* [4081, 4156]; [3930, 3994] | 1.52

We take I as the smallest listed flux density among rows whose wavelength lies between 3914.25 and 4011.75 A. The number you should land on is 6.816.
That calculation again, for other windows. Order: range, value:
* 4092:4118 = 30.91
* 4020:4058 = 32.92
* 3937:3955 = 16.32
